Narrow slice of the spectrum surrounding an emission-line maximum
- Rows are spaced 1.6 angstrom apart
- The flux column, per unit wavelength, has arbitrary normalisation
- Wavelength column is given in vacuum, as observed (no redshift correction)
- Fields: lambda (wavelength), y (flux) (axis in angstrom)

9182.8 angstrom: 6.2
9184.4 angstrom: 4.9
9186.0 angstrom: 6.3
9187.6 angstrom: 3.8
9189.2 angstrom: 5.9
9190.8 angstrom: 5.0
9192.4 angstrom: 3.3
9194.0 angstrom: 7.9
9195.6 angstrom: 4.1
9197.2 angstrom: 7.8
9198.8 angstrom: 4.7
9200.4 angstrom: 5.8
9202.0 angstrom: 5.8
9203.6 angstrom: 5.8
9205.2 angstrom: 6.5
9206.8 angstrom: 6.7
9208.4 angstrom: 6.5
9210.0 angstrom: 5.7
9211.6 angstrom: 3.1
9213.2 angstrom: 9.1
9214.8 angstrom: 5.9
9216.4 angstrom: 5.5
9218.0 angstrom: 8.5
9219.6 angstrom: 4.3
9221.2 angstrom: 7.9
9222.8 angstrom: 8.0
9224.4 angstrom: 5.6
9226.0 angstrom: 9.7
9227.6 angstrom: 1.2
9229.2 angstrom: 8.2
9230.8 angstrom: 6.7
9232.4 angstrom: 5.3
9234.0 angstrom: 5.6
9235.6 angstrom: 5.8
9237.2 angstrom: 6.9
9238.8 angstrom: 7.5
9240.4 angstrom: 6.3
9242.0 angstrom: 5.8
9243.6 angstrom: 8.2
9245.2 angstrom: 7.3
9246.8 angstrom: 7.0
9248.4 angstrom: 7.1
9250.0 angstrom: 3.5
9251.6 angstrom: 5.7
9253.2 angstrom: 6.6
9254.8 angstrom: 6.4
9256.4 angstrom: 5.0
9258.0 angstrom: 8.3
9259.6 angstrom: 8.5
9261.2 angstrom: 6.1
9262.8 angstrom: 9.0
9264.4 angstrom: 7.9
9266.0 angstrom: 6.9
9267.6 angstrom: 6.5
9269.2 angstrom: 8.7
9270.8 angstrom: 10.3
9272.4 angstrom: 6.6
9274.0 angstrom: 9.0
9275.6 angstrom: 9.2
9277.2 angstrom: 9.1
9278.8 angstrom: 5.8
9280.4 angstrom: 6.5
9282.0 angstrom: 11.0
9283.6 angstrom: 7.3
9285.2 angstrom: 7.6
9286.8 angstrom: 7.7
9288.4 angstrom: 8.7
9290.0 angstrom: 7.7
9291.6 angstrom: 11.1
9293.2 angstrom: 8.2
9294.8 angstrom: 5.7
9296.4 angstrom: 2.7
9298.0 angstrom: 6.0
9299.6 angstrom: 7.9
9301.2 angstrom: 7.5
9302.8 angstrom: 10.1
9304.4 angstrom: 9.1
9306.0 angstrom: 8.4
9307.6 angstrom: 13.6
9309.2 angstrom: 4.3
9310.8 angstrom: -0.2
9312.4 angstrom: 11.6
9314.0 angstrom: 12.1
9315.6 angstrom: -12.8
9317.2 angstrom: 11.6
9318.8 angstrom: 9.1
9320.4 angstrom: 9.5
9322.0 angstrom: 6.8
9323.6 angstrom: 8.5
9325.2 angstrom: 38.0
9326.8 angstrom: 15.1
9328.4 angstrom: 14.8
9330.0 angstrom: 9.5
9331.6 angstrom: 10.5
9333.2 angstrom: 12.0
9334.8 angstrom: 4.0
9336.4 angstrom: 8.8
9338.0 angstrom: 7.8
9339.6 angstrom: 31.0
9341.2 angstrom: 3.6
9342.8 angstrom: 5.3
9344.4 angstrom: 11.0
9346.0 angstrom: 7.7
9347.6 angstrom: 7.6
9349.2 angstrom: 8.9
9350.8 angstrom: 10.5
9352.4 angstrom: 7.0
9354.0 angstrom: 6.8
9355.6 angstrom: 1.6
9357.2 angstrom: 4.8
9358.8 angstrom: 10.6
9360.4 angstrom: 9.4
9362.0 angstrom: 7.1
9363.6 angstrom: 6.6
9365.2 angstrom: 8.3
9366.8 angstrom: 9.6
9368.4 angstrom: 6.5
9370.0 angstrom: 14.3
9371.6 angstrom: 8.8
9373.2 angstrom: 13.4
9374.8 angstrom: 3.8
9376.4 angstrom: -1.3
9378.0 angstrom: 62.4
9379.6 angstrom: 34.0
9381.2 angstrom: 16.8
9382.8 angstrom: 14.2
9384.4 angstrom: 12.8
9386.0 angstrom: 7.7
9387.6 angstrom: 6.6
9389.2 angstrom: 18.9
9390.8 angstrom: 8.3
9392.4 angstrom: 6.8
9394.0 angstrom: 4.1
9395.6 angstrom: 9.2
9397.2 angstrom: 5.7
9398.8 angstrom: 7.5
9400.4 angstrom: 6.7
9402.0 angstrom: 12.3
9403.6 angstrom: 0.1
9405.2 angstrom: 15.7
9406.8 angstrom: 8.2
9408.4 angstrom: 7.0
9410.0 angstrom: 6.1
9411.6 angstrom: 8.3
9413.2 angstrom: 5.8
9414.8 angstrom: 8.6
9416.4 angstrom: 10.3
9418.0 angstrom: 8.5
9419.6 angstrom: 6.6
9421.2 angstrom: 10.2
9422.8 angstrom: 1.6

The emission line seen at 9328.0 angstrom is Mg II 2798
